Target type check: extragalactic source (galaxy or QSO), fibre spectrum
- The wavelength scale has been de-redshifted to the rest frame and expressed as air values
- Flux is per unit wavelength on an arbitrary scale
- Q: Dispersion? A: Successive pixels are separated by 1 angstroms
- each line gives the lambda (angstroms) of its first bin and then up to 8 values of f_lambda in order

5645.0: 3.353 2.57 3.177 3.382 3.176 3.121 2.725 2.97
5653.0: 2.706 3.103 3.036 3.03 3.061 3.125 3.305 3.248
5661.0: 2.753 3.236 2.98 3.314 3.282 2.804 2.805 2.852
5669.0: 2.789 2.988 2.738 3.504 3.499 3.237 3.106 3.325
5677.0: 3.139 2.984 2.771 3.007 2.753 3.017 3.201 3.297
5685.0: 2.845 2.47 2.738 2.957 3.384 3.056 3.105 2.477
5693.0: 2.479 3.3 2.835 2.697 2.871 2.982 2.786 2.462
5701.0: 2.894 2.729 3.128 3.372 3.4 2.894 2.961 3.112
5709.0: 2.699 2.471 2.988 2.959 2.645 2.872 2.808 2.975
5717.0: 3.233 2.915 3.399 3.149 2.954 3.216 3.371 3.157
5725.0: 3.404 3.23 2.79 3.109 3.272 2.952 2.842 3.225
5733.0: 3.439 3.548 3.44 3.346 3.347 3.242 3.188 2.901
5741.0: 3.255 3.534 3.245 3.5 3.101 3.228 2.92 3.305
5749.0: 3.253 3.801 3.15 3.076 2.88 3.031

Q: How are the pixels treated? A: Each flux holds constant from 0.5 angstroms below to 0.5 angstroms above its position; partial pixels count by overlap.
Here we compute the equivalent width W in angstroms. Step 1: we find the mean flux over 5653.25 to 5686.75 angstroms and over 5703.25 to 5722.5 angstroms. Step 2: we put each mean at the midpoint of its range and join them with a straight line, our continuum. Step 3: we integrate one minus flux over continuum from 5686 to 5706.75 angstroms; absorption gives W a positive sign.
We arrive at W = 0.70 angstroms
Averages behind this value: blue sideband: 3.04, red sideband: 3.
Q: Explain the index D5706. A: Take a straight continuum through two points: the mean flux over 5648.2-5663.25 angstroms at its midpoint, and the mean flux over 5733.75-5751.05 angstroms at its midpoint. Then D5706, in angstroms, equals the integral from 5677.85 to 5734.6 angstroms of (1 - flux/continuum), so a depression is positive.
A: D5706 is 3.5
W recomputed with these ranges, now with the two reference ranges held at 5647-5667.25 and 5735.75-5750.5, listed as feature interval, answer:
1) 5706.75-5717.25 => 1.1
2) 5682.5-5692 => 0.5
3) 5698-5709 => 0.8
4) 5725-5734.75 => 0.2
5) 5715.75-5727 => 0.2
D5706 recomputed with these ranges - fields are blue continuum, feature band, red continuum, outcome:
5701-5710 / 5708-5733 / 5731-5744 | 0.82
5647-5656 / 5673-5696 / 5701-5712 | 0.12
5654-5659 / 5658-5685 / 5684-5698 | -0.64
